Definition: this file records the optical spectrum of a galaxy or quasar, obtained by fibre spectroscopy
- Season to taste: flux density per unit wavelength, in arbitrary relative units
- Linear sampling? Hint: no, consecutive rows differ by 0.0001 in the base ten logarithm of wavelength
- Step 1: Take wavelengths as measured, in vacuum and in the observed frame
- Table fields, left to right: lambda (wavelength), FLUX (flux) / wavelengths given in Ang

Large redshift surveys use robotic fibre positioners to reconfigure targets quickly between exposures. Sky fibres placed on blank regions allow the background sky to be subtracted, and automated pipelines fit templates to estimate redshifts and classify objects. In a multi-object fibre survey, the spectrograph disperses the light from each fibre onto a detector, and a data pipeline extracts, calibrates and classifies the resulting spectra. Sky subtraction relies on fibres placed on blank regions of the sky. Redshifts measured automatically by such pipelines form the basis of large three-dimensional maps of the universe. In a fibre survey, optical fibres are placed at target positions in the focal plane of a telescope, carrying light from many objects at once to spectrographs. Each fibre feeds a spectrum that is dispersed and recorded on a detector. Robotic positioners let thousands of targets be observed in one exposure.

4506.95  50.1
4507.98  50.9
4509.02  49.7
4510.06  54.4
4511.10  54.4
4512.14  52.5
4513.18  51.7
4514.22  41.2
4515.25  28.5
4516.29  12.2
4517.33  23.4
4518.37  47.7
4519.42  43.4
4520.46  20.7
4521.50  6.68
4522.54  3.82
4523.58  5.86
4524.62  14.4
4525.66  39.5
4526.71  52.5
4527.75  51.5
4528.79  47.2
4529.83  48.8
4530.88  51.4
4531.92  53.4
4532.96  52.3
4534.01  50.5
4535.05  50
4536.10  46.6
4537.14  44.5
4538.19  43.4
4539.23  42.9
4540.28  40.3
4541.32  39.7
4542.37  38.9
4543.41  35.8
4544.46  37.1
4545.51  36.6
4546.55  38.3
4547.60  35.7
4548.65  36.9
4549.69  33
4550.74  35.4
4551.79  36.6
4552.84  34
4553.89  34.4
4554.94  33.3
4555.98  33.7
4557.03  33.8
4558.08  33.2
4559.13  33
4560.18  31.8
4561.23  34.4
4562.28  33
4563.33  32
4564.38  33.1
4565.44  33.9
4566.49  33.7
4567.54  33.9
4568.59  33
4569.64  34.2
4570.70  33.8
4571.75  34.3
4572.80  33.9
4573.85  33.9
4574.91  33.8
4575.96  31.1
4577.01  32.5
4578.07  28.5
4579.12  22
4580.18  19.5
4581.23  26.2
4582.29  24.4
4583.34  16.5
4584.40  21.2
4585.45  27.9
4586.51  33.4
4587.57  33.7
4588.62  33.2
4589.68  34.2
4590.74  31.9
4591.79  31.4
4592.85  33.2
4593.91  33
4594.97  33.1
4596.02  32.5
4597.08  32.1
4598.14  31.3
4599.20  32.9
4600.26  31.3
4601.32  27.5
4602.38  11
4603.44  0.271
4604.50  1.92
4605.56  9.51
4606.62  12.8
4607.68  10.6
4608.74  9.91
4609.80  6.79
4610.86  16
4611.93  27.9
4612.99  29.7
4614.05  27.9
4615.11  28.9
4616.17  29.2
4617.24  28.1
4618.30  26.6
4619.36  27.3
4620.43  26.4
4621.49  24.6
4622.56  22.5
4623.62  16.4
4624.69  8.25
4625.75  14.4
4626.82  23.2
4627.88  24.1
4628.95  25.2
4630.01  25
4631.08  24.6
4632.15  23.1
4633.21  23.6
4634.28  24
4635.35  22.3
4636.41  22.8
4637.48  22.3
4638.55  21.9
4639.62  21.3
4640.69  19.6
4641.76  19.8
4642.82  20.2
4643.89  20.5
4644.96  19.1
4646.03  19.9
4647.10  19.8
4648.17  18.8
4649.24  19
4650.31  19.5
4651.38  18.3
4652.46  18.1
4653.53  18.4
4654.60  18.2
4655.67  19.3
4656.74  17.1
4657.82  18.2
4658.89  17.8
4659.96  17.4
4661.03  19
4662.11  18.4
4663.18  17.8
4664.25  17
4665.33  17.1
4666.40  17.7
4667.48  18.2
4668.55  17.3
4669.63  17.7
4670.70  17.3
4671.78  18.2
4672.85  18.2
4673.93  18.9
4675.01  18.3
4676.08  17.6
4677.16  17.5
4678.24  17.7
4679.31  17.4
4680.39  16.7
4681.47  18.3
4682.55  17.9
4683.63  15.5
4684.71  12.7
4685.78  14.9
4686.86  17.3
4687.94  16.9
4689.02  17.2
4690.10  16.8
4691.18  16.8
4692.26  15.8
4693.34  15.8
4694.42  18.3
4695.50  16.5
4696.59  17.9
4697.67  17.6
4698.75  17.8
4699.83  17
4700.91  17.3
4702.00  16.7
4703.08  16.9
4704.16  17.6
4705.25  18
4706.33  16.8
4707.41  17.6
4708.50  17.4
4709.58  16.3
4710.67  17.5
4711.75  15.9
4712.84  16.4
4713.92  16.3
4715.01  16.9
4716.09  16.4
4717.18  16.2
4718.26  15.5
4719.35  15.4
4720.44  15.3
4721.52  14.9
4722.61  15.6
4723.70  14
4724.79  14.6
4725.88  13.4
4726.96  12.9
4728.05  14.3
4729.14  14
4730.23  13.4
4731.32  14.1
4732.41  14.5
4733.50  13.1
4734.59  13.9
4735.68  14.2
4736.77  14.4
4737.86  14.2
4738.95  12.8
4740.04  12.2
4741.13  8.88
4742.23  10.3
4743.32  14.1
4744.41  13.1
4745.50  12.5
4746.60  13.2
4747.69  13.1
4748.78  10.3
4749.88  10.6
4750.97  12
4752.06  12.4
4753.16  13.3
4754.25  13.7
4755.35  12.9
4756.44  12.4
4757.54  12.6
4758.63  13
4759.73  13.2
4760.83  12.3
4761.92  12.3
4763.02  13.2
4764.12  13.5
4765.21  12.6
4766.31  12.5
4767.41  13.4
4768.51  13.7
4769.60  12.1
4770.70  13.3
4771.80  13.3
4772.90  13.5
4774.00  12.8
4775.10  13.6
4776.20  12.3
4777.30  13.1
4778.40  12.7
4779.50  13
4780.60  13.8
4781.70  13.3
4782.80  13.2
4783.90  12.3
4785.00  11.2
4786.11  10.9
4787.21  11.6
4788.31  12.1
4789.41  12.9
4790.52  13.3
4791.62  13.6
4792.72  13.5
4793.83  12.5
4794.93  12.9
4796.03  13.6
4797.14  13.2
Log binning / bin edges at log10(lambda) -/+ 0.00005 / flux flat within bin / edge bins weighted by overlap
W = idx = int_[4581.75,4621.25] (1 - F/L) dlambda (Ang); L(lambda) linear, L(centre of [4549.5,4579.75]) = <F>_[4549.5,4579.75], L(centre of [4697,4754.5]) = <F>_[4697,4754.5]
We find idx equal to 6.0 Ang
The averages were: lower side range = 33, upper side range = 14.7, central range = 24.5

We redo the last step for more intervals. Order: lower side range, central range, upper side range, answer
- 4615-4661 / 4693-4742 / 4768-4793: 3.3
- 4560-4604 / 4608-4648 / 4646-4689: 2.2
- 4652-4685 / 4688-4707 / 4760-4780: -0.9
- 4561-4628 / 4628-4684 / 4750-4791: 5.5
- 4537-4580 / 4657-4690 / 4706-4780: 6.4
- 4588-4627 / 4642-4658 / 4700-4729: 1.1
